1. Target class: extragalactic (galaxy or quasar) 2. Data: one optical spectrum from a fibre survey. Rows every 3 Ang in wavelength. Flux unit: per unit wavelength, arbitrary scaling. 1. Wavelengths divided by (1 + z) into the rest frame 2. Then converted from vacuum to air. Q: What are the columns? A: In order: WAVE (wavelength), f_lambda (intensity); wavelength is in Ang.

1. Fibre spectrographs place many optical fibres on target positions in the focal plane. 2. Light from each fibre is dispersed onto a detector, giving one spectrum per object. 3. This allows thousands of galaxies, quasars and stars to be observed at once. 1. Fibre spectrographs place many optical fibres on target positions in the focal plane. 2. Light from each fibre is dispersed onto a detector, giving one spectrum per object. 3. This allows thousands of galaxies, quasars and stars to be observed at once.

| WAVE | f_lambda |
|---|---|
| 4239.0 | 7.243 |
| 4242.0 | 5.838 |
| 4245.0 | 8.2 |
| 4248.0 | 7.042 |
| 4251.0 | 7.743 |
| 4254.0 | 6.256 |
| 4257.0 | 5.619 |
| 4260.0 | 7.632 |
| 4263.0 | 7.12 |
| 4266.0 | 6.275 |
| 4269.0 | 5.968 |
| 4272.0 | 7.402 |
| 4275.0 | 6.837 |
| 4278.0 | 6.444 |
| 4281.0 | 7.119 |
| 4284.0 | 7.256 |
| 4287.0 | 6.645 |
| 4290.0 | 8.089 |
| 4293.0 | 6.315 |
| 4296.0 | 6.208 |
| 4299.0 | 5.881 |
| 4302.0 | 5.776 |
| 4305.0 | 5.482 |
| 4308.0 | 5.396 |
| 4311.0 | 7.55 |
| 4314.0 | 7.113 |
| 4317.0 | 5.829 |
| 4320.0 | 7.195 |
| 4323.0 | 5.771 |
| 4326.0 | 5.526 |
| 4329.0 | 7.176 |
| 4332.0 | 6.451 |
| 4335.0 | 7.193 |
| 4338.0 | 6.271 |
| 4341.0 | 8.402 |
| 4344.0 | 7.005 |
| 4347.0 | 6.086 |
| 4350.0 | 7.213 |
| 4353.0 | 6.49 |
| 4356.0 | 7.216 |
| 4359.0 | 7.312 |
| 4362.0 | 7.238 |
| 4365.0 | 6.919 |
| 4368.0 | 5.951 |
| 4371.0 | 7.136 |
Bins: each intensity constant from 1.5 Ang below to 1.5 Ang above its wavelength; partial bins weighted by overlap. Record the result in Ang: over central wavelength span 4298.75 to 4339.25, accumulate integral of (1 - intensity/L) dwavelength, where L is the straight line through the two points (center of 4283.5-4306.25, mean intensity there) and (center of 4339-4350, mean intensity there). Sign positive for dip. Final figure 2.6 Ang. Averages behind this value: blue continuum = 6.43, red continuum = 7.13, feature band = 6.34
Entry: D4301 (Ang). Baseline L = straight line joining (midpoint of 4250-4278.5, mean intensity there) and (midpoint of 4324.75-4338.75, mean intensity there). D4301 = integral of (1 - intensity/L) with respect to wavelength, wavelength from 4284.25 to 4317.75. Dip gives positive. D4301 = 1.0 Ang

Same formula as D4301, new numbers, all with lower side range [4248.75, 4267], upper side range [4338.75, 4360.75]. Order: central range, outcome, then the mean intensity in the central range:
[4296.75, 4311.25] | 2.2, 5.89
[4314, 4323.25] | 0.7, 6.47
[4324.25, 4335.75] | 0.8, 6.53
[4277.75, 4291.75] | -0.6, 7.16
